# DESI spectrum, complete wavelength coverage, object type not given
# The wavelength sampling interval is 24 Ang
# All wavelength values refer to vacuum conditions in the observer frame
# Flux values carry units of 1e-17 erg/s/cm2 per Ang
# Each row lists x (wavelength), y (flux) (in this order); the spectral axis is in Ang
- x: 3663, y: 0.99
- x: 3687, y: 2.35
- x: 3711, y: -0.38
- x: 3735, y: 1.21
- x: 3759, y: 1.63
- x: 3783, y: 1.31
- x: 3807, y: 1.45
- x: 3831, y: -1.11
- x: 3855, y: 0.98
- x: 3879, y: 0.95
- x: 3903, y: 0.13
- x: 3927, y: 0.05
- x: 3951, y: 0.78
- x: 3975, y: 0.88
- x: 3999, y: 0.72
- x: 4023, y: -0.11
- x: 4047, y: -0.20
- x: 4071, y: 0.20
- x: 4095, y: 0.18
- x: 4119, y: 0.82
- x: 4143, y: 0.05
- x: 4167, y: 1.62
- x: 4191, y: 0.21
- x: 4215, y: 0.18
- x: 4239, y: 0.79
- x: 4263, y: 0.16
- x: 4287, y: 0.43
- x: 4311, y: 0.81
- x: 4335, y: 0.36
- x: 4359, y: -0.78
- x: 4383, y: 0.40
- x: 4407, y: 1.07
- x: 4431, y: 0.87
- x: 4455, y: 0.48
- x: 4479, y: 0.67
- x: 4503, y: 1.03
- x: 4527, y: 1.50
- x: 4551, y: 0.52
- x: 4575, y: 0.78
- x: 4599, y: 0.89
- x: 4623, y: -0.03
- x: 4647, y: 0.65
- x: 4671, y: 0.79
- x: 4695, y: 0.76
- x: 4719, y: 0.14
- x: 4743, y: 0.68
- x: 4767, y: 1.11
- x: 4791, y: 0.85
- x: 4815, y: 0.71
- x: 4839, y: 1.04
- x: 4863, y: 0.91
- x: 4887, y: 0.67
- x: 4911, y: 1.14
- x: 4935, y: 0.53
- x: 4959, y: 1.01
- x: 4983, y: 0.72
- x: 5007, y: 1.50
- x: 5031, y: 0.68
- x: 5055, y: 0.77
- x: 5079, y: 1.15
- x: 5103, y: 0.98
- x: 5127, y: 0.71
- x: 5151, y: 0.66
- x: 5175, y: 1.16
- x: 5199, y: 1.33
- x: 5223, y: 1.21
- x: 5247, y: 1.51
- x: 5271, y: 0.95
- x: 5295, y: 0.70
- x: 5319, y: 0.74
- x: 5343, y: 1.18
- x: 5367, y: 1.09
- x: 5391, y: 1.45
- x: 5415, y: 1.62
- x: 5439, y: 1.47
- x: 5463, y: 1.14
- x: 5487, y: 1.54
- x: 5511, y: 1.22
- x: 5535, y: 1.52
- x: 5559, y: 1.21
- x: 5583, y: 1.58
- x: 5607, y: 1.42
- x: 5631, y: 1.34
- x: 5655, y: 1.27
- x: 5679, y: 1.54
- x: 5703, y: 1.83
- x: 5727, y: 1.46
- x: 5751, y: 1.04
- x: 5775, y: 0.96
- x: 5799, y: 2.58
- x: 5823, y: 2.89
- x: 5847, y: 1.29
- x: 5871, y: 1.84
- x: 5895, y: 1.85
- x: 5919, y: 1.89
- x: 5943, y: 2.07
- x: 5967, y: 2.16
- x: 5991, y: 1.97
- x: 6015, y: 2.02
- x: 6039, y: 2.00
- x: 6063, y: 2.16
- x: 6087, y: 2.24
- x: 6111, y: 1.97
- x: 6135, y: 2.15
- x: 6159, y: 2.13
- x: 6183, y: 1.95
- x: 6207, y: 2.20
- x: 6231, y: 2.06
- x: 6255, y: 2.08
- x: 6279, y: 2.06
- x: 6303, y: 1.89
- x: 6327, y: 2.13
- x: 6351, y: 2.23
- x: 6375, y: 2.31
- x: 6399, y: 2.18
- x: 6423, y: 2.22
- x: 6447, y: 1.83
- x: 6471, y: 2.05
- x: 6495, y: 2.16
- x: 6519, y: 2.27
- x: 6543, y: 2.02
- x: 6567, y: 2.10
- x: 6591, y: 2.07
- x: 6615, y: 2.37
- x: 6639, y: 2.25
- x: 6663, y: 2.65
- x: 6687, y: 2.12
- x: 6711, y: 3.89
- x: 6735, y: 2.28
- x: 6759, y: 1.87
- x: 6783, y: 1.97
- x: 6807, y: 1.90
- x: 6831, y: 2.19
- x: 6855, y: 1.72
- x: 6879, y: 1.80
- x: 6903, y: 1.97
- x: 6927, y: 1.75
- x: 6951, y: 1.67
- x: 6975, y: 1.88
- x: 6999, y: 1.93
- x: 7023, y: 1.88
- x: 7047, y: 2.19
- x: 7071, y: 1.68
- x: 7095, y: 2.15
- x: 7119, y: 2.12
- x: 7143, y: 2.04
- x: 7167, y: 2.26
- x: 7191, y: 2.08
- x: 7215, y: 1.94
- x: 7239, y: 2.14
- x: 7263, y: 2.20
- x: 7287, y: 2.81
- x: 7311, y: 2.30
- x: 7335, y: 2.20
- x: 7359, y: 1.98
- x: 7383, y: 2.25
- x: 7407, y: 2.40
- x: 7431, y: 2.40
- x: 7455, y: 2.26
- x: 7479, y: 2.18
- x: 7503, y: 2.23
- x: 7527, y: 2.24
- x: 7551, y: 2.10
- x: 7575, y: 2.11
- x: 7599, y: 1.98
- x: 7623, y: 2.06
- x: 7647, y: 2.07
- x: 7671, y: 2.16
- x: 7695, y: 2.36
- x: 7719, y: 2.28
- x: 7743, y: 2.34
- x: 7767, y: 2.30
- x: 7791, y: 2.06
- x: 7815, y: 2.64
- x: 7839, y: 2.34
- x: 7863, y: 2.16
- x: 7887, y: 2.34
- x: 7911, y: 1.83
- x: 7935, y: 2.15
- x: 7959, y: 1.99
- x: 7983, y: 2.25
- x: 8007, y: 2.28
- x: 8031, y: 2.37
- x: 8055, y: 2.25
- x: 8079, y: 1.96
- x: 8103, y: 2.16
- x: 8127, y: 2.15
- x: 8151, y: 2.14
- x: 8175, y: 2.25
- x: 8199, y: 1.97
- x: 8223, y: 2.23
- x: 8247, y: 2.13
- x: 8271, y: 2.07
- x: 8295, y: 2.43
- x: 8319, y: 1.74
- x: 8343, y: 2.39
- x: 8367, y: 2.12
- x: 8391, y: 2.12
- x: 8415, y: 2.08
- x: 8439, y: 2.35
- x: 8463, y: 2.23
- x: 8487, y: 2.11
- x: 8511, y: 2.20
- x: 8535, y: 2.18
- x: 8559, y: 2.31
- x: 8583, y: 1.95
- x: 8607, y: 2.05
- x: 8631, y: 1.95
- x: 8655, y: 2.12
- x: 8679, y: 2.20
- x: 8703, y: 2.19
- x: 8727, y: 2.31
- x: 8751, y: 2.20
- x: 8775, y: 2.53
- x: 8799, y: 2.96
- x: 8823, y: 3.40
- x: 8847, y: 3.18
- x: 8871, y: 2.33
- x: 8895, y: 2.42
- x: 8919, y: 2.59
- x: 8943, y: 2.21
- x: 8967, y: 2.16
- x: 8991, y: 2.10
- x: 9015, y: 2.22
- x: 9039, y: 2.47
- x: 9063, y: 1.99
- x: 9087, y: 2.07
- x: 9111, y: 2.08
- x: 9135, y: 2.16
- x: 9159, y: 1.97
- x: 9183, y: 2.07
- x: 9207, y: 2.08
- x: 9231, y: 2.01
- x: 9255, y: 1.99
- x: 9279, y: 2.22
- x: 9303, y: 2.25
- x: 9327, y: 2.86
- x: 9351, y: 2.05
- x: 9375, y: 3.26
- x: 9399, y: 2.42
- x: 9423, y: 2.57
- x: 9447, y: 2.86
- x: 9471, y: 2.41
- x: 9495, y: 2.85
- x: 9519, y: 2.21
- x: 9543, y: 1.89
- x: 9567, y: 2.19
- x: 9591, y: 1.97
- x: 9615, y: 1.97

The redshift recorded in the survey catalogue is 0.34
